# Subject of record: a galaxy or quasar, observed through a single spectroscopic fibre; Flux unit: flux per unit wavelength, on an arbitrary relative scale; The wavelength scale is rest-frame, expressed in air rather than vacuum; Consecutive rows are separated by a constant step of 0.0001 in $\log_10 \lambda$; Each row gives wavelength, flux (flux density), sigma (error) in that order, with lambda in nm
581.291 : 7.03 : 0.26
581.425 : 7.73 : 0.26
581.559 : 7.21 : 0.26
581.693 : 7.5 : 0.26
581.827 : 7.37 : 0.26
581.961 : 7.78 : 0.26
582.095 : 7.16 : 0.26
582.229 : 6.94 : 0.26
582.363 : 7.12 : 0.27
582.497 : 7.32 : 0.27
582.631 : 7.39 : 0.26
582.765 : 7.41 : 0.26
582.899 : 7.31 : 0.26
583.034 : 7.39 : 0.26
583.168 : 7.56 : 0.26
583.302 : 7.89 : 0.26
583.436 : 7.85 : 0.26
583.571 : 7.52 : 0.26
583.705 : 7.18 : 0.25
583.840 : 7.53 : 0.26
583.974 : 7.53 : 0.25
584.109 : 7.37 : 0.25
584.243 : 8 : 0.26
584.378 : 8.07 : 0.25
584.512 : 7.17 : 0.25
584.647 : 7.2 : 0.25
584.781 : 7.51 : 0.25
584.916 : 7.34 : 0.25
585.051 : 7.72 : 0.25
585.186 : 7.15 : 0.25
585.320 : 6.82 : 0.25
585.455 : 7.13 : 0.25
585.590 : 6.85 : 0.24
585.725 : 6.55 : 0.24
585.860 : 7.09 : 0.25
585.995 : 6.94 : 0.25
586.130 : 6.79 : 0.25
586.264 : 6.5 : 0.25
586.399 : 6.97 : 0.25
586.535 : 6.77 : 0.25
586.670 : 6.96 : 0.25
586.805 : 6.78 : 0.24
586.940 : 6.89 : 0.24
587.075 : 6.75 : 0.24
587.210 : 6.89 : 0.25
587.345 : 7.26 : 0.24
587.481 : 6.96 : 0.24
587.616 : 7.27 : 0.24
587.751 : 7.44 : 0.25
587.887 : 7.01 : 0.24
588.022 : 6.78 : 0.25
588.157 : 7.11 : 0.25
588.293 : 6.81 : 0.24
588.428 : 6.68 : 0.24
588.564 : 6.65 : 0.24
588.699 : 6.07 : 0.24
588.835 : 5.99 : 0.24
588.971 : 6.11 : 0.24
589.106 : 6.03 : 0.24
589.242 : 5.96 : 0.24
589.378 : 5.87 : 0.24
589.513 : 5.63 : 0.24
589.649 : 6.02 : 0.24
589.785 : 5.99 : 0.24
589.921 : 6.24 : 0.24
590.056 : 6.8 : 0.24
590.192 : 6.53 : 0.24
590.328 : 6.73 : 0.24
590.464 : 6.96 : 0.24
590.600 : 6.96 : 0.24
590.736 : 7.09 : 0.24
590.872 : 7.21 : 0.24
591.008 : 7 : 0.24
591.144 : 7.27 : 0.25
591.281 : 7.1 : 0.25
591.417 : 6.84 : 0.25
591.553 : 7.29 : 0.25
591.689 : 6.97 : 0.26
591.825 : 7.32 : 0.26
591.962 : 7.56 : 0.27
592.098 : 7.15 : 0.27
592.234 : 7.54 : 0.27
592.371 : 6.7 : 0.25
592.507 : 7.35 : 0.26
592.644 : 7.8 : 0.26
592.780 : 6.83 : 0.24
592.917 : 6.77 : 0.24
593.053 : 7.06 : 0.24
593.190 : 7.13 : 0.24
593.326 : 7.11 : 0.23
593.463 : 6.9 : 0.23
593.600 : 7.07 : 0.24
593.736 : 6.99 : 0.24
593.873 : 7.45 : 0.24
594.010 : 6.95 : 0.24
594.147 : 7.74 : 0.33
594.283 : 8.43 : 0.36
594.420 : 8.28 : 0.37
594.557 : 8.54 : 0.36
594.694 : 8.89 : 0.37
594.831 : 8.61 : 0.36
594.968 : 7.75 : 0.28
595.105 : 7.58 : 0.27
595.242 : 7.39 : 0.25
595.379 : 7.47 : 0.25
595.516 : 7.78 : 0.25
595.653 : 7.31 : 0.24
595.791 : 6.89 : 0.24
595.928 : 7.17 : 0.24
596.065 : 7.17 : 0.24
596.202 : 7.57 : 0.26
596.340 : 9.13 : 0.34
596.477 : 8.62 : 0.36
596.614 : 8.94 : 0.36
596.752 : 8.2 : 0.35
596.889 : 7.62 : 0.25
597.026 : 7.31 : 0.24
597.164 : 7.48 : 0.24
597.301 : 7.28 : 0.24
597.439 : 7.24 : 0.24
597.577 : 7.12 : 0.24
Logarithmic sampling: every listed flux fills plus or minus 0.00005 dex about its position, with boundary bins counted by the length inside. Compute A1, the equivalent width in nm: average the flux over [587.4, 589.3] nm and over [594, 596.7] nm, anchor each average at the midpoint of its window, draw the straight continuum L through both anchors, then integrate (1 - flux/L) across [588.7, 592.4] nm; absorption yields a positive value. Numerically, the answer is 0.19 nm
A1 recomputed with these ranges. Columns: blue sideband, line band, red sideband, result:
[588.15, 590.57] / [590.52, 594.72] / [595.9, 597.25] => -0.153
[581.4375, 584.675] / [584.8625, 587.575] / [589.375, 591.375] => 0.059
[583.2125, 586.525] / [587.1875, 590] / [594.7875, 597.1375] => 0.352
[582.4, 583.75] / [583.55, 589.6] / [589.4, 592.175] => 0.229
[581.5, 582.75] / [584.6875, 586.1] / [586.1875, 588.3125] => -0.004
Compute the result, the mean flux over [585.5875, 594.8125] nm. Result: 6.97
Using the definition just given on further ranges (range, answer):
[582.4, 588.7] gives 7.16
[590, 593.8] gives 7.07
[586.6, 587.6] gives 6.95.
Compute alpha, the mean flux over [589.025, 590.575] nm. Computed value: 6.27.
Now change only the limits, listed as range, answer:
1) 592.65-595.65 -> 7.56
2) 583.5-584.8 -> 7.51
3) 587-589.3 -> 6.7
